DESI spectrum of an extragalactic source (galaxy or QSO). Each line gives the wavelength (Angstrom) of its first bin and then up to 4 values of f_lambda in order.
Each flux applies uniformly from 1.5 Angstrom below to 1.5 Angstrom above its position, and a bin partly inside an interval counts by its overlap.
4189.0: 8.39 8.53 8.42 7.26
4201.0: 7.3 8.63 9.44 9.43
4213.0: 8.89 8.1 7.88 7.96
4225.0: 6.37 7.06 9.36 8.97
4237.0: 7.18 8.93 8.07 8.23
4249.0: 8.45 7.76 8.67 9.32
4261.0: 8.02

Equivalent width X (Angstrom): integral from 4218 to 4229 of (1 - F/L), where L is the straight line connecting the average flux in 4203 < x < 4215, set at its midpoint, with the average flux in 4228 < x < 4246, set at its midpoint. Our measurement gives 1.77 Angstrom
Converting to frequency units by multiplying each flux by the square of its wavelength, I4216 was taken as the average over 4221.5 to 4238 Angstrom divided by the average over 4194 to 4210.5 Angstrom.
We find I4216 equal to 0.95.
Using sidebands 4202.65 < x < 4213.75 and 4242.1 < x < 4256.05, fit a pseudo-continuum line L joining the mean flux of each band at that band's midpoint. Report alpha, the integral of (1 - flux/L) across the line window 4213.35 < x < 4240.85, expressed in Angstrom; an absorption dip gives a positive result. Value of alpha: 2.2 Angstrom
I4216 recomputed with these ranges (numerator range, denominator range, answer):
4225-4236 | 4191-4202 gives 1.05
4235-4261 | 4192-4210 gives 1.02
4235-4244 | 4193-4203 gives 1.07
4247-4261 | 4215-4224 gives 1.09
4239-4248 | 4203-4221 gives 0.98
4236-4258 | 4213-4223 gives 1.03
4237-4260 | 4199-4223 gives 1.01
